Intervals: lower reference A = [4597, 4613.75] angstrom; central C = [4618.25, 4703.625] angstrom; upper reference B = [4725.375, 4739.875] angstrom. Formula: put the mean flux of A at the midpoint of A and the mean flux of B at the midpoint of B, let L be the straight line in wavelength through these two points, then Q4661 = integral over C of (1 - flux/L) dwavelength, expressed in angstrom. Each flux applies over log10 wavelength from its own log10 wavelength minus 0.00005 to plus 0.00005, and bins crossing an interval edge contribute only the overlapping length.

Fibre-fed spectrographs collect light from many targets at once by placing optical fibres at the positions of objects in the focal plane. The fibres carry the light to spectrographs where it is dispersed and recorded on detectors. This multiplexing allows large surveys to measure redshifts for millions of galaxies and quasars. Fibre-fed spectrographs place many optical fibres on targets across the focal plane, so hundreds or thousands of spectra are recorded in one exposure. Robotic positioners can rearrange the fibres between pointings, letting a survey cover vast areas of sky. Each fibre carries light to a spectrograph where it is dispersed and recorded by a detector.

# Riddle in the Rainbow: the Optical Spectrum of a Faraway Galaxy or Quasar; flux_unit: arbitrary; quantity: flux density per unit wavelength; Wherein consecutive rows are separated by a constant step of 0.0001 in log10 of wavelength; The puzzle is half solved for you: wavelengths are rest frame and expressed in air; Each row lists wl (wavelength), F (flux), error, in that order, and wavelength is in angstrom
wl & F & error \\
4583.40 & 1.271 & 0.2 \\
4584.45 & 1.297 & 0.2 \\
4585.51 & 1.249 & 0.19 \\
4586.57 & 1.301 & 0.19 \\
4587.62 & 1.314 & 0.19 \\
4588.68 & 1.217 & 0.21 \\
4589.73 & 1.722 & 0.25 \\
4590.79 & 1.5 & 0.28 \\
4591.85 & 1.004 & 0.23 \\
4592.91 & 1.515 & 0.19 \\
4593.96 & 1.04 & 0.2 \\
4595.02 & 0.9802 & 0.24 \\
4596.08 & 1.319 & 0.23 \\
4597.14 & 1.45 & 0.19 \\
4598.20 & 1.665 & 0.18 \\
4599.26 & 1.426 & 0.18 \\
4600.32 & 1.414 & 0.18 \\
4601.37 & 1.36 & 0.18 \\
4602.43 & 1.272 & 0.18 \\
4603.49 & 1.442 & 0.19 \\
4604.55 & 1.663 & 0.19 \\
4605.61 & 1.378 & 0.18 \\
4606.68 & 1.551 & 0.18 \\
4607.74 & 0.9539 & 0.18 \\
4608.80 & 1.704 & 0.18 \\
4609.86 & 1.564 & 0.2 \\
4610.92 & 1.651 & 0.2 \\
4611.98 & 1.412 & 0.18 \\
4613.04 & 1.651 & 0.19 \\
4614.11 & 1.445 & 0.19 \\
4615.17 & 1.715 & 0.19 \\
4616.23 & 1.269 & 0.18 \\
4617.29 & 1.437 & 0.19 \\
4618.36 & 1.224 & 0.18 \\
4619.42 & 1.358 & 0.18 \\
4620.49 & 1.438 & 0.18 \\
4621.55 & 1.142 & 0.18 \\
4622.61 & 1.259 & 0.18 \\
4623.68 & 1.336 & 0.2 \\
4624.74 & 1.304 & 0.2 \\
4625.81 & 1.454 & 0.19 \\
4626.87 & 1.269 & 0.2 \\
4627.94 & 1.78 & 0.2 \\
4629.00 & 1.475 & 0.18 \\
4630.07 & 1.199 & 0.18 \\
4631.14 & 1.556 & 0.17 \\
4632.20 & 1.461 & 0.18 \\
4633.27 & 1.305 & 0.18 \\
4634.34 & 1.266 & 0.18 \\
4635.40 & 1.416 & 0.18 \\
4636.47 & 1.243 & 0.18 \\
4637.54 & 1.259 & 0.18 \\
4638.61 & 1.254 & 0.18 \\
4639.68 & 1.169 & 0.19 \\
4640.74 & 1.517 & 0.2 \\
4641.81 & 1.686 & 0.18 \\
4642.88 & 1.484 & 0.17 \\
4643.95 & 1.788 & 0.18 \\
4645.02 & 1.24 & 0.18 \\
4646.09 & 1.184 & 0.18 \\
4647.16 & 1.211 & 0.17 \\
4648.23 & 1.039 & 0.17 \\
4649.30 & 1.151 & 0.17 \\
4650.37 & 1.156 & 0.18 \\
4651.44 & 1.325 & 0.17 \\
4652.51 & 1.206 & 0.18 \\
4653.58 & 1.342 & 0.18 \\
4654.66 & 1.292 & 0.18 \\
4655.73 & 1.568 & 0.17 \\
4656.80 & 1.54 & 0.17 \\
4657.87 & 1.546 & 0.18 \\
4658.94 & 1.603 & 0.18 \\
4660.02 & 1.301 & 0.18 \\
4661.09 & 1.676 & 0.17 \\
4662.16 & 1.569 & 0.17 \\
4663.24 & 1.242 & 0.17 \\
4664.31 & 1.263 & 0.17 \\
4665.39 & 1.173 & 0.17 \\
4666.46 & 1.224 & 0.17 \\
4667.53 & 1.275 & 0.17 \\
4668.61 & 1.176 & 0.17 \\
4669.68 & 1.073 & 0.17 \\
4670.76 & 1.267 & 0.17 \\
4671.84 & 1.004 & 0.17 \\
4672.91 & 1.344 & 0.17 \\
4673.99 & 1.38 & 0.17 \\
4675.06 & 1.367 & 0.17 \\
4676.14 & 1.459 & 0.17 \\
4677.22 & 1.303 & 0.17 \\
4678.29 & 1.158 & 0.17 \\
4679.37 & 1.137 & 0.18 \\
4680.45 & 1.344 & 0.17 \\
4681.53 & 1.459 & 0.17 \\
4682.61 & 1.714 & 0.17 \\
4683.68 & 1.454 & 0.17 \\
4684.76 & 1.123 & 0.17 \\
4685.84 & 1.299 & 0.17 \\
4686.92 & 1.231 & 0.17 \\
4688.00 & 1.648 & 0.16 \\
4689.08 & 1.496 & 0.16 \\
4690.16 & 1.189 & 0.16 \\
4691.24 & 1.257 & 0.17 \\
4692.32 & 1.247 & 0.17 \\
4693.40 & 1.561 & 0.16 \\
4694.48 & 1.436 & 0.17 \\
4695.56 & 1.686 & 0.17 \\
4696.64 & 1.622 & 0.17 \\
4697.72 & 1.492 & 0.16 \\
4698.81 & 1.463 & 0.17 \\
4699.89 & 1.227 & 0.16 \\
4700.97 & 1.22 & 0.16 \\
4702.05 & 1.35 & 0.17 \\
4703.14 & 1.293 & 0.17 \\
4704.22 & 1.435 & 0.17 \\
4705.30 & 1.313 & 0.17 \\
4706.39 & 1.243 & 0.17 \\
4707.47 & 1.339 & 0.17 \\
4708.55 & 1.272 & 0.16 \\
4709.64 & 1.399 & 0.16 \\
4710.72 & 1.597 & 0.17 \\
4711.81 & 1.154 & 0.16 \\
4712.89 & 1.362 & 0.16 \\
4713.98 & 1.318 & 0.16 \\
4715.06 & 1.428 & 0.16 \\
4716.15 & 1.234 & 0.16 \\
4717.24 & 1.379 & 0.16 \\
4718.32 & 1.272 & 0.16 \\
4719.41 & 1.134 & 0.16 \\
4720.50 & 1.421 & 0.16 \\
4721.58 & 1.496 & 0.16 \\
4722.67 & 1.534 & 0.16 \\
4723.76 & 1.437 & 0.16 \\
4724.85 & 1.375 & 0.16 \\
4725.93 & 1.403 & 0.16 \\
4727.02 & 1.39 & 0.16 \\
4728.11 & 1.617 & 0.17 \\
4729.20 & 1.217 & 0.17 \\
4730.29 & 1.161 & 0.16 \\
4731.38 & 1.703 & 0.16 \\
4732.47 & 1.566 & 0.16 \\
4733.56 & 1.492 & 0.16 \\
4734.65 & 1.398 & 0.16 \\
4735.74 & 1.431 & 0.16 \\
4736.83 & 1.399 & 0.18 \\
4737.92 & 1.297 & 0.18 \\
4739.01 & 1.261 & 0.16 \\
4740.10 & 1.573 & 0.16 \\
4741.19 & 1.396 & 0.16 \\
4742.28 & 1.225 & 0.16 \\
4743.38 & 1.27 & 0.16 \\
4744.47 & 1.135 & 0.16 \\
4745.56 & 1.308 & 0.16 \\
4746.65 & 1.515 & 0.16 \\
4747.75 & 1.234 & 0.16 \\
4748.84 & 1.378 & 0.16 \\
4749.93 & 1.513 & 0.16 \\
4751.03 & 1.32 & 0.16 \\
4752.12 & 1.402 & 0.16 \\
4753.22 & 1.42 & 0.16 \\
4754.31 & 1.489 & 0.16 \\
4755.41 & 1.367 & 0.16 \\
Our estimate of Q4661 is 5.5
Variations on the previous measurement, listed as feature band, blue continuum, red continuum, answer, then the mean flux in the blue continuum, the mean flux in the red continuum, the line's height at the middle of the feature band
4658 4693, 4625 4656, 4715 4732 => 0.9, 1.35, 1.39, 1.37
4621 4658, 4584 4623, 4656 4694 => 0.4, 1.39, 1.35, 1.37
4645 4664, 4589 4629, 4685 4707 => 0.7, 1.41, 1.38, 1.39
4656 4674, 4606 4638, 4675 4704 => 0.7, 1.4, 1.38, 1.39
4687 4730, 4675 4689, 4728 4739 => 0.3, 1.37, 1.41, 1.39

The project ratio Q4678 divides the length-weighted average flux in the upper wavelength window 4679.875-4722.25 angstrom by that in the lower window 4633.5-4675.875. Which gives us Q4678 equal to 1.03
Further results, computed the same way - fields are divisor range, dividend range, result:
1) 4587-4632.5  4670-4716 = 0.97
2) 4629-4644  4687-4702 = 1.02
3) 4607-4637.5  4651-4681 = 0.95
